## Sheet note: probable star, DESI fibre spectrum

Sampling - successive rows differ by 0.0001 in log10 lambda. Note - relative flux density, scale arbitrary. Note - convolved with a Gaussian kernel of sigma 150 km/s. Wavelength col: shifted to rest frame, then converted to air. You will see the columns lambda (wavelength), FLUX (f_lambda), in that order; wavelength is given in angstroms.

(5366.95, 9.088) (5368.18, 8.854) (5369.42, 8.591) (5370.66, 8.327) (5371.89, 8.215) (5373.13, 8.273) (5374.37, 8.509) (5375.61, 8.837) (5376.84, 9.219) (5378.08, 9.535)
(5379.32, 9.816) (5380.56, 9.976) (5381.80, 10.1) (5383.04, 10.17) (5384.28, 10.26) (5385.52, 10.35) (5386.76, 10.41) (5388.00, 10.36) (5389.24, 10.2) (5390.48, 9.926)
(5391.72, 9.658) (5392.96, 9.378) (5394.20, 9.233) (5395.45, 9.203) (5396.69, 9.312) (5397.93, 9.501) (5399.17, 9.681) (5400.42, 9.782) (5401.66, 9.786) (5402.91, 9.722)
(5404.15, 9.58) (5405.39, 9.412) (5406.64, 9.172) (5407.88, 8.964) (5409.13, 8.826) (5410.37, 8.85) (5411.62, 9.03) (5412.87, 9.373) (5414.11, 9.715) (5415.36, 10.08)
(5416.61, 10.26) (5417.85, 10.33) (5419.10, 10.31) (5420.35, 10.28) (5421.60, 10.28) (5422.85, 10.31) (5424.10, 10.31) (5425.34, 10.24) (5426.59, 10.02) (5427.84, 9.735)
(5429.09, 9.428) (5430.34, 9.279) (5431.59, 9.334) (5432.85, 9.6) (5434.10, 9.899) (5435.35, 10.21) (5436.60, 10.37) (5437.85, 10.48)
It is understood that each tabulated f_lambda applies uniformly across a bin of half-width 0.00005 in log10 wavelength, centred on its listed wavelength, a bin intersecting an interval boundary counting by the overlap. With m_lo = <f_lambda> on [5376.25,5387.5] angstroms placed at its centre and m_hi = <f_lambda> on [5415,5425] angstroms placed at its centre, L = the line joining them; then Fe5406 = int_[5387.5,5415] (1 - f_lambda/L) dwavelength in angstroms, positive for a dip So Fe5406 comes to 1.75 angstroms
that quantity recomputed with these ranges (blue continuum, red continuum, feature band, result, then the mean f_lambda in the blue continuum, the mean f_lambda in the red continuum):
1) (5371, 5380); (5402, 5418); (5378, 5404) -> -1.91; 8.91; 9.47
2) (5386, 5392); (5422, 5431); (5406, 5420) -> 0.63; 10.1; 9.92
